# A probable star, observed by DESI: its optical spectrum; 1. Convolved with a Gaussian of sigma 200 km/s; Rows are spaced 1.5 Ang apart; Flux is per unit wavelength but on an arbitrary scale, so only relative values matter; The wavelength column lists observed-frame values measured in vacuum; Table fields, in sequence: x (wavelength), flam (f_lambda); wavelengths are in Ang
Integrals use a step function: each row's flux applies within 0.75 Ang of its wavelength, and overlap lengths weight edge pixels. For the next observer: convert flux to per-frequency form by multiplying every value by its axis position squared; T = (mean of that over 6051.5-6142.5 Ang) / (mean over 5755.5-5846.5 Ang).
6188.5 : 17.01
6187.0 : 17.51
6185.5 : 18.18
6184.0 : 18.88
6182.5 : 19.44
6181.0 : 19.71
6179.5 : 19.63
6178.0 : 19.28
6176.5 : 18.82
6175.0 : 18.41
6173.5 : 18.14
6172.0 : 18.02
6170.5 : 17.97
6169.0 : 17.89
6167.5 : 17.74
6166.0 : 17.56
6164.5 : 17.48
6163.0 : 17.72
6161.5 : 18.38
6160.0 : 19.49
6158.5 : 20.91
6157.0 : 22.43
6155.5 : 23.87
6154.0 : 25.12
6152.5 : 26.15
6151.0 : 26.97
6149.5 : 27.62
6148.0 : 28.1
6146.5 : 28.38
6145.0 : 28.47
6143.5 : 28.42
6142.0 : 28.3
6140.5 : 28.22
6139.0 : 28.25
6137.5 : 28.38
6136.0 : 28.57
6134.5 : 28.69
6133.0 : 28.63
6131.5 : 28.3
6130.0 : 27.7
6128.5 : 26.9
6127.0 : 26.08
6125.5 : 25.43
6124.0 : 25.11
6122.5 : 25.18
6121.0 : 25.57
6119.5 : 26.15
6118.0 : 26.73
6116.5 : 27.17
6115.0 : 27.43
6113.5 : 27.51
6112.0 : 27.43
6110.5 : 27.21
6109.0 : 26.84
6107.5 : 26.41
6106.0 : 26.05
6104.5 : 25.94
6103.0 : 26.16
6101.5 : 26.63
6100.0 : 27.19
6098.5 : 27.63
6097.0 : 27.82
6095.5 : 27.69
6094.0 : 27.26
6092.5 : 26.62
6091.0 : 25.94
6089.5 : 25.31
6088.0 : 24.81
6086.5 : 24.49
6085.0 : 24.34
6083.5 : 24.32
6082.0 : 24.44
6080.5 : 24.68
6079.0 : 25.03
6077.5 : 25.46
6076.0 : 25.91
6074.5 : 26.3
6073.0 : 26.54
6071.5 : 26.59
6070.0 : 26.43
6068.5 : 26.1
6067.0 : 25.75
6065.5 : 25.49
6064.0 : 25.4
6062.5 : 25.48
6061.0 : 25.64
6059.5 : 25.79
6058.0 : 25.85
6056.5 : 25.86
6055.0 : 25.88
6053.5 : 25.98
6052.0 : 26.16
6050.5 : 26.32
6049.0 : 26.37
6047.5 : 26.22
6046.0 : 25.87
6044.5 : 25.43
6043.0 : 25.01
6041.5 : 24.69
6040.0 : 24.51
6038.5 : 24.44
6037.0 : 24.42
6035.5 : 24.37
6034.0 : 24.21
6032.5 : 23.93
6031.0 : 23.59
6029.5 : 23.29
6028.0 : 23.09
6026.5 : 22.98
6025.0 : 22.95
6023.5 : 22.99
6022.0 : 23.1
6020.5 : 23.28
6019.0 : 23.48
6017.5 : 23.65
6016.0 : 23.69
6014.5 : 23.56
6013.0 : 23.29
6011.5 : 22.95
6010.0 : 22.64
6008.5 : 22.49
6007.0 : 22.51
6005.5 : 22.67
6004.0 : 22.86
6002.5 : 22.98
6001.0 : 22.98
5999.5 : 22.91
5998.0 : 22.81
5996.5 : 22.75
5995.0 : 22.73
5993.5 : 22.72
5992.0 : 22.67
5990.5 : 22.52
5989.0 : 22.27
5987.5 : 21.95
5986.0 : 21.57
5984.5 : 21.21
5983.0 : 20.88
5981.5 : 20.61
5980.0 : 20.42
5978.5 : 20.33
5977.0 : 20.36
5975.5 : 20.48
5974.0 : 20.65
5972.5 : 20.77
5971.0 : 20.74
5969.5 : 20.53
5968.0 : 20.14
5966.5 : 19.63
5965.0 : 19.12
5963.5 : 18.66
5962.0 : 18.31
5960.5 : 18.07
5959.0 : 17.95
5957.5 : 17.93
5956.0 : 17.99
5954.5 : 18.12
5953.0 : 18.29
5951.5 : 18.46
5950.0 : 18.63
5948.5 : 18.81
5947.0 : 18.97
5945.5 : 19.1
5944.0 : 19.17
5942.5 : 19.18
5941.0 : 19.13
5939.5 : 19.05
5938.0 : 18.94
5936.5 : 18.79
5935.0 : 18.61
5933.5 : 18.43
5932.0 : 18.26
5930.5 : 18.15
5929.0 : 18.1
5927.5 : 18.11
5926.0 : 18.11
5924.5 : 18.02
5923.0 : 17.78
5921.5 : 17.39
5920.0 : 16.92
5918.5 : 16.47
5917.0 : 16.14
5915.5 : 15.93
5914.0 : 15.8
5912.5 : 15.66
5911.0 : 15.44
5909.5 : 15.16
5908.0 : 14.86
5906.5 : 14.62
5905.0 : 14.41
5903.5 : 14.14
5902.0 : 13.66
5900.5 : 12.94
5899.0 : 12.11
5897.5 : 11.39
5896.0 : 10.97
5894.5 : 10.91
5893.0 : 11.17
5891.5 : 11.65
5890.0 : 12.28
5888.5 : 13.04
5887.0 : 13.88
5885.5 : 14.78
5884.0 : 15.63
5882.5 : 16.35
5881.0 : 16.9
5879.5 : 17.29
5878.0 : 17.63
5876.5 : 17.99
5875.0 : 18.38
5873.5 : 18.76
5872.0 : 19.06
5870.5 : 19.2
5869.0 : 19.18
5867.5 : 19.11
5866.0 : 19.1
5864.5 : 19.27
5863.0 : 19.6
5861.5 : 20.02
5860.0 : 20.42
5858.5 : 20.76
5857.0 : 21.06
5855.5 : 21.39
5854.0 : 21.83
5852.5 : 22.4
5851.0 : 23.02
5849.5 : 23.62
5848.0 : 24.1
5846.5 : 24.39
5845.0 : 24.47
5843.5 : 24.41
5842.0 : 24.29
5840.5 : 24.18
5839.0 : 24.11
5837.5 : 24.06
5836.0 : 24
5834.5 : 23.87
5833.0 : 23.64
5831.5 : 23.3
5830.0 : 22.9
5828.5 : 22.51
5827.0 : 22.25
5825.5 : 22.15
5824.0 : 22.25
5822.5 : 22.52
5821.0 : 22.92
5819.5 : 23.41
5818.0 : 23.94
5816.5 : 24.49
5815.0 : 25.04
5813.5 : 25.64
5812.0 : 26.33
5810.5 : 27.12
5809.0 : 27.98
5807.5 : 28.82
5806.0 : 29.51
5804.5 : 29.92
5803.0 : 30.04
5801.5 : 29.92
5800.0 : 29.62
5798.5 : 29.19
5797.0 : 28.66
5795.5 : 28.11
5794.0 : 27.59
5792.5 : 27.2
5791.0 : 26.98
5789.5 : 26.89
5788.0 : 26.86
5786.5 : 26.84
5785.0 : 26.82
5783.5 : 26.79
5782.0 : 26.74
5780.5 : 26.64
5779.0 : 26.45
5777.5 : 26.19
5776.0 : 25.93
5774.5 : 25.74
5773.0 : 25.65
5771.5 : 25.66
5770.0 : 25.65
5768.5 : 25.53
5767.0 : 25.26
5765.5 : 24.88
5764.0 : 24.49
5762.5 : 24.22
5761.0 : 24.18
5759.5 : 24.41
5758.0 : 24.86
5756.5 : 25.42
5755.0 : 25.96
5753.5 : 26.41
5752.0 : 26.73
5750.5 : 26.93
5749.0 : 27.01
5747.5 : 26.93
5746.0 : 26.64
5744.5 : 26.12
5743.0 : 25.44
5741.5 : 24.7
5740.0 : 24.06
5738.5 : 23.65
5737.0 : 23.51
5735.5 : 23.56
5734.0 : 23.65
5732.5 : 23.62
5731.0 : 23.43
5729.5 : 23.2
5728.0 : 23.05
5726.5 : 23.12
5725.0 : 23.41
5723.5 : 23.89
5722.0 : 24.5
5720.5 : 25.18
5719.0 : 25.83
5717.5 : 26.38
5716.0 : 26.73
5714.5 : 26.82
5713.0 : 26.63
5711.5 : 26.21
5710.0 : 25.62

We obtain 1.14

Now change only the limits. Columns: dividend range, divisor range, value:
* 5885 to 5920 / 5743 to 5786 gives 0.56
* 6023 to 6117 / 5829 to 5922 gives 1.50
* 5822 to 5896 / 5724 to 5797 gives 0.80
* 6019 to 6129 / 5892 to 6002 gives 1.45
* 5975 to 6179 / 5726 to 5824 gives 1.04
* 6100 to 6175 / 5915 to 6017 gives 1.31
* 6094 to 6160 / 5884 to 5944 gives 1.83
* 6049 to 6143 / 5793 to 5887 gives 1.26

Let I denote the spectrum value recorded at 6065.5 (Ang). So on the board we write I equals 25.49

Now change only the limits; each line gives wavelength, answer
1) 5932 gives 18.26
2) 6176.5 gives 18.82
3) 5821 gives 22.92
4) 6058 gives 25.85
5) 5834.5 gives 23.87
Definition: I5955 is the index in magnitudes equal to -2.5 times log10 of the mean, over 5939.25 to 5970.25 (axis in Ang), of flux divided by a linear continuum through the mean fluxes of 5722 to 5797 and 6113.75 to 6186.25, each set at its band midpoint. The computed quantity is 0.29 mag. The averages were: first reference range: 25.5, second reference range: 23.7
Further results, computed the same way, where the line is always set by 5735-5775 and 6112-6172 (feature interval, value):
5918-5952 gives 0.34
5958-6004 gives 0.19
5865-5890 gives 0.42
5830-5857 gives 0.08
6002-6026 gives 0.09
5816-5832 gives 0.10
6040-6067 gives -0.03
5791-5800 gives -0.12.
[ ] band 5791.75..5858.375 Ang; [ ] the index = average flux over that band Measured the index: 25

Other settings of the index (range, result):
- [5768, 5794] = 26.4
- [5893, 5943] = 16.1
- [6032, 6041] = 24.3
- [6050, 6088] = 25.6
